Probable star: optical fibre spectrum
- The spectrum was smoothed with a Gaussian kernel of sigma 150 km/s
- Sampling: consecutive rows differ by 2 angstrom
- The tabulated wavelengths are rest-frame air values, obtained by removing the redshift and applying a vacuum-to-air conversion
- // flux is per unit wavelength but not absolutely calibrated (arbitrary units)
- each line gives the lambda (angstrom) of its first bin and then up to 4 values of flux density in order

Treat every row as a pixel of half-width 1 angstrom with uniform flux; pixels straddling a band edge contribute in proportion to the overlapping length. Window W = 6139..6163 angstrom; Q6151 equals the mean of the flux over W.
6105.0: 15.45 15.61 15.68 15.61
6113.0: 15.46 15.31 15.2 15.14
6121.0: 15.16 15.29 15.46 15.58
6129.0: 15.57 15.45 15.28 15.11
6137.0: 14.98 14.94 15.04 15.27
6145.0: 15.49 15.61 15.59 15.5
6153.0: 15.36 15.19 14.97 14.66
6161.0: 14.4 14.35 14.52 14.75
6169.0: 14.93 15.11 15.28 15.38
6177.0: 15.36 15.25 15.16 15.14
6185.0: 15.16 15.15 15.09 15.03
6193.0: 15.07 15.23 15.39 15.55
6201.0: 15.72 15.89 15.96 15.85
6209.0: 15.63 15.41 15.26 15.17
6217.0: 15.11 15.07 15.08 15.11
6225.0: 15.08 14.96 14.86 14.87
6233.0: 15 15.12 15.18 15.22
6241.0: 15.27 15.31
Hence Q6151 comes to 15.1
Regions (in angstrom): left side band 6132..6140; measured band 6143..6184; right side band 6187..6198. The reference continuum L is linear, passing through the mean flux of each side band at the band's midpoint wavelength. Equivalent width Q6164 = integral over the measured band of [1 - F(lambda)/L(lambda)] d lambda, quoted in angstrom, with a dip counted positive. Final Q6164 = 0.0 angstrom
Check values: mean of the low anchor 15.1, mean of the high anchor 15.2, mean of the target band 15.1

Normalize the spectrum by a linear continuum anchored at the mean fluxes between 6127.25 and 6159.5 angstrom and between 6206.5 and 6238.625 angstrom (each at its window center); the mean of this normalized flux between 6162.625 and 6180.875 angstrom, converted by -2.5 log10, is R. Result 0.01 mag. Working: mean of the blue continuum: 15.3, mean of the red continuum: 15.2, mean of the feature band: 15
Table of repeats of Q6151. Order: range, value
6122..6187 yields 15.2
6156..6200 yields 15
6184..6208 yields 15.4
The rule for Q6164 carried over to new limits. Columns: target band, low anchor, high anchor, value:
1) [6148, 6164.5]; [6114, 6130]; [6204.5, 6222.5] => 0.39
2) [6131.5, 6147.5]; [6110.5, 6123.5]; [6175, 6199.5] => 0.07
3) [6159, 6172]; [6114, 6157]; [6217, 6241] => 0.47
